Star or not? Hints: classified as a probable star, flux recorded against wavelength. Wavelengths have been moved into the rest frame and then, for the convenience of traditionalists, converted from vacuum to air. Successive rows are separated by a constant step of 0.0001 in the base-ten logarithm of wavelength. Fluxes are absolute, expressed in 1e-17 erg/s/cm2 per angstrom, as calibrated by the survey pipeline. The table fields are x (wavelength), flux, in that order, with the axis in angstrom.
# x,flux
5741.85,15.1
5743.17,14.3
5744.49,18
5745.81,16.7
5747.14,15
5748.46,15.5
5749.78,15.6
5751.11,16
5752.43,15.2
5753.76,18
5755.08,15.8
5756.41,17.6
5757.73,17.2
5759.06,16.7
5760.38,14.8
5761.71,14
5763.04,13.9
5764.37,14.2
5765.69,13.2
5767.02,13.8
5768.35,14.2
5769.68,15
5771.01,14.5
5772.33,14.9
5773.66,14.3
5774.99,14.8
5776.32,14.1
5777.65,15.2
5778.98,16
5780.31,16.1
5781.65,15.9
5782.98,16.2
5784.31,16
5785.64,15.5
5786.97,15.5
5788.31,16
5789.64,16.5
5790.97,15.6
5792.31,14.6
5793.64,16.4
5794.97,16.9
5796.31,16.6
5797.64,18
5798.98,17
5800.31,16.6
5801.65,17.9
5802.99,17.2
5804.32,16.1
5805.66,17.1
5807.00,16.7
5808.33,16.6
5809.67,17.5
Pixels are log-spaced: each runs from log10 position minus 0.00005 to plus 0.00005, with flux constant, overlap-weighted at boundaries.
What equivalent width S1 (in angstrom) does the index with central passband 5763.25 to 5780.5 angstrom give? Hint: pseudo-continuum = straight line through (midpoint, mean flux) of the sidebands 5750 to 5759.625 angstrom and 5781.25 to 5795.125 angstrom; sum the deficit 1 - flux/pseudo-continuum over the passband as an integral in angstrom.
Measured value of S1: 1.8 angstrom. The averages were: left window 16.6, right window 15.9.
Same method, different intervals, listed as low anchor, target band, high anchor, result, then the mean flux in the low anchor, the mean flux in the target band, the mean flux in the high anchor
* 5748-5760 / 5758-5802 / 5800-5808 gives 3.1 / 16.4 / 15.5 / 16.9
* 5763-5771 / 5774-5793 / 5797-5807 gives -0.1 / 14.1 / 15.5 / 17.1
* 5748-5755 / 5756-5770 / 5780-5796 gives 1.0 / 16.1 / 14.9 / 15.9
